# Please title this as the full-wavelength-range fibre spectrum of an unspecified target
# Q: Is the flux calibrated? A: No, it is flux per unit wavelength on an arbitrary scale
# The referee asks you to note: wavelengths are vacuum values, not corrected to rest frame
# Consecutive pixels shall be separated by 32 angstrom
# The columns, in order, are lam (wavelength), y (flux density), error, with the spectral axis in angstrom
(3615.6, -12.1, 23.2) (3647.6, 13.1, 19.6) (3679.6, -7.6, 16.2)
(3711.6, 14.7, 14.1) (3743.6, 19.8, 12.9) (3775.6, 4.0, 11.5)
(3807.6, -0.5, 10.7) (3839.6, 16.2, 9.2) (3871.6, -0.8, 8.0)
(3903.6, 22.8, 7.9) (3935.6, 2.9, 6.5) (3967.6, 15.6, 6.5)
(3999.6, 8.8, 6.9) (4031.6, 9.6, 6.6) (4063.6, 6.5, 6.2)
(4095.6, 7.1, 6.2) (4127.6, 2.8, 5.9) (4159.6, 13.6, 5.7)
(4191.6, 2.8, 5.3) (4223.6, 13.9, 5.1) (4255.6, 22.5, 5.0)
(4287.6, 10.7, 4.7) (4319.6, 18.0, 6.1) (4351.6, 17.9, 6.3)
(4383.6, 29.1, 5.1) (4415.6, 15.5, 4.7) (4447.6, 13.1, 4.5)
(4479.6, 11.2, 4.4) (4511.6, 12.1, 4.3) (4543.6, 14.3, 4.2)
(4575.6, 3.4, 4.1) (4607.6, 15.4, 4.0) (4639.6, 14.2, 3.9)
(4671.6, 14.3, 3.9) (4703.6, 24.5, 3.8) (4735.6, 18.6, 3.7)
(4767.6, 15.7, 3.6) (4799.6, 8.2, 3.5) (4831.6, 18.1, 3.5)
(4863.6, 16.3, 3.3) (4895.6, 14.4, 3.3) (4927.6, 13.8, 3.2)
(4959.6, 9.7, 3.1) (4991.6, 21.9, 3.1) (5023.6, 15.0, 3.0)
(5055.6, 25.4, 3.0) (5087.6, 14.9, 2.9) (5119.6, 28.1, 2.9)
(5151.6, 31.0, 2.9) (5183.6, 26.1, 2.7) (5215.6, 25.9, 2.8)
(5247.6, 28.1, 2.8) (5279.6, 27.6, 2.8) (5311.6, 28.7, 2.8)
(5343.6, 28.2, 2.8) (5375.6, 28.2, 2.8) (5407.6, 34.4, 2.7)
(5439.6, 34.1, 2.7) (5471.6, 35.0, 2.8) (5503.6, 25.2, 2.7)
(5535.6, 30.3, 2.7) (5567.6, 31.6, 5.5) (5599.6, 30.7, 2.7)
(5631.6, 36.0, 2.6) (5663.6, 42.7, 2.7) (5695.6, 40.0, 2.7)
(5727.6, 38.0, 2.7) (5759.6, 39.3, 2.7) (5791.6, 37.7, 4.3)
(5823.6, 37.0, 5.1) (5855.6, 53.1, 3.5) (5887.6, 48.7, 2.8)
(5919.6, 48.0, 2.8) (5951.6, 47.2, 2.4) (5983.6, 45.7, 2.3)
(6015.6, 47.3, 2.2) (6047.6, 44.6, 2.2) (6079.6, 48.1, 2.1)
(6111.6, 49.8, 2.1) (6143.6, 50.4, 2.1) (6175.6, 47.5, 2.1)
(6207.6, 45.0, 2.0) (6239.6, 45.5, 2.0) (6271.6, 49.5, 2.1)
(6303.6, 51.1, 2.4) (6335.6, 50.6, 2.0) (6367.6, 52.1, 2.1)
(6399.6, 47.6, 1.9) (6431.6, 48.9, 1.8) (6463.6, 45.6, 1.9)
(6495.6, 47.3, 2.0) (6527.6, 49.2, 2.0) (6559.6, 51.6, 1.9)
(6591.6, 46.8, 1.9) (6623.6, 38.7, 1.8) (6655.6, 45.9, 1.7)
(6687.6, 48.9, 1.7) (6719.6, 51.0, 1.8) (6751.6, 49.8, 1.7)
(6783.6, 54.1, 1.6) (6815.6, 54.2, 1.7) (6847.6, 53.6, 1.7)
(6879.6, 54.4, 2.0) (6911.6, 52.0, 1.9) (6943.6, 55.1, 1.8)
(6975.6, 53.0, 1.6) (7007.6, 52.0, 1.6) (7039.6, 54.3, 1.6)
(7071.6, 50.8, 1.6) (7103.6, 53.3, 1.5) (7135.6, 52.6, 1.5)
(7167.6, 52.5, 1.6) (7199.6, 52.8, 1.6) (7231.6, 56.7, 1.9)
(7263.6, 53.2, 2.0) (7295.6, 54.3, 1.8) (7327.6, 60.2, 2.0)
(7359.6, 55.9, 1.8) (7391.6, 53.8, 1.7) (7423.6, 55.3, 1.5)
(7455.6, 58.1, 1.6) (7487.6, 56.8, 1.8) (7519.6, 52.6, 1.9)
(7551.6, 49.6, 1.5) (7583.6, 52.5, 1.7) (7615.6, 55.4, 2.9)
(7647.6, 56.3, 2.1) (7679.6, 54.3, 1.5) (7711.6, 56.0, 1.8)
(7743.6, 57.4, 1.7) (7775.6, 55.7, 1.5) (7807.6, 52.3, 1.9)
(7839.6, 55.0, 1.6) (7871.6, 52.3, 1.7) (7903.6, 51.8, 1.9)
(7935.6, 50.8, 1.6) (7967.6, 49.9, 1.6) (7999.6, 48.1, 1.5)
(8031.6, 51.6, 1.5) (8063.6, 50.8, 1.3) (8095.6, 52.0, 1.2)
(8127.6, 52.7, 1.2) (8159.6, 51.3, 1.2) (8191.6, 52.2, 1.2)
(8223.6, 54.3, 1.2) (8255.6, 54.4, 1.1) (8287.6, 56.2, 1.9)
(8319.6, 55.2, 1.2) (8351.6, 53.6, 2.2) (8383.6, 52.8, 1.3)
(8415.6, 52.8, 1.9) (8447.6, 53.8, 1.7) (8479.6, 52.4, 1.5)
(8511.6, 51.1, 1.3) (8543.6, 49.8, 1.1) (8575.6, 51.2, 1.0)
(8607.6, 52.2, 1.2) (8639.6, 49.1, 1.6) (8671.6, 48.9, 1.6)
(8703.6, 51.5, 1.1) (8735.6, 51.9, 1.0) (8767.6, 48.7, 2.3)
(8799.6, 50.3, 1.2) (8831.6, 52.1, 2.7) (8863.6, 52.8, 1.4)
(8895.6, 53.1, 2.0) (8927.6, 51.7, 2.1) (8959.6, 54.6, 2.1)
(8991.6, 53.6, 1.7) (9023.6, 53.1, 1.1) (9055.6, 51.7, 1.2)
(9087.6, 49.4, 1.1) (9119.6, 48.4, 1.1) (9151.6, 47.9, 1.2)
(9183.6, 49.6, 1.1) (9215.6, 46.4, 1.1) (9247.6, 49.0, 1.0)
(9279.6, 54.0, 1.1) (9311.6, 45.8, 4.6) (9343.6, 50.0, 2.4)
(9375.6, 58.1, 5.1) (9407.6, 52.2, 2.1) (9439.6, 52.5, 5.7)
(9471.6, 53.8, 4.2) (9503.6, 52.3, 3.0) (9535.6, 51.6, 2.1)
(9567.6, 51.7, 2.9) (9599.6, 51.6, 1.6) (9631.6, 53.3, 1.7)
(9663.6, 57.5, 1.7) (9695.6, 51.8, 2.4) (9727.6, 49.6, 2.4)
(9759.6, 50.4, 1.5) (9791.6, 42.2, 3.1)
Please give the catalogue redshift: 0.280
